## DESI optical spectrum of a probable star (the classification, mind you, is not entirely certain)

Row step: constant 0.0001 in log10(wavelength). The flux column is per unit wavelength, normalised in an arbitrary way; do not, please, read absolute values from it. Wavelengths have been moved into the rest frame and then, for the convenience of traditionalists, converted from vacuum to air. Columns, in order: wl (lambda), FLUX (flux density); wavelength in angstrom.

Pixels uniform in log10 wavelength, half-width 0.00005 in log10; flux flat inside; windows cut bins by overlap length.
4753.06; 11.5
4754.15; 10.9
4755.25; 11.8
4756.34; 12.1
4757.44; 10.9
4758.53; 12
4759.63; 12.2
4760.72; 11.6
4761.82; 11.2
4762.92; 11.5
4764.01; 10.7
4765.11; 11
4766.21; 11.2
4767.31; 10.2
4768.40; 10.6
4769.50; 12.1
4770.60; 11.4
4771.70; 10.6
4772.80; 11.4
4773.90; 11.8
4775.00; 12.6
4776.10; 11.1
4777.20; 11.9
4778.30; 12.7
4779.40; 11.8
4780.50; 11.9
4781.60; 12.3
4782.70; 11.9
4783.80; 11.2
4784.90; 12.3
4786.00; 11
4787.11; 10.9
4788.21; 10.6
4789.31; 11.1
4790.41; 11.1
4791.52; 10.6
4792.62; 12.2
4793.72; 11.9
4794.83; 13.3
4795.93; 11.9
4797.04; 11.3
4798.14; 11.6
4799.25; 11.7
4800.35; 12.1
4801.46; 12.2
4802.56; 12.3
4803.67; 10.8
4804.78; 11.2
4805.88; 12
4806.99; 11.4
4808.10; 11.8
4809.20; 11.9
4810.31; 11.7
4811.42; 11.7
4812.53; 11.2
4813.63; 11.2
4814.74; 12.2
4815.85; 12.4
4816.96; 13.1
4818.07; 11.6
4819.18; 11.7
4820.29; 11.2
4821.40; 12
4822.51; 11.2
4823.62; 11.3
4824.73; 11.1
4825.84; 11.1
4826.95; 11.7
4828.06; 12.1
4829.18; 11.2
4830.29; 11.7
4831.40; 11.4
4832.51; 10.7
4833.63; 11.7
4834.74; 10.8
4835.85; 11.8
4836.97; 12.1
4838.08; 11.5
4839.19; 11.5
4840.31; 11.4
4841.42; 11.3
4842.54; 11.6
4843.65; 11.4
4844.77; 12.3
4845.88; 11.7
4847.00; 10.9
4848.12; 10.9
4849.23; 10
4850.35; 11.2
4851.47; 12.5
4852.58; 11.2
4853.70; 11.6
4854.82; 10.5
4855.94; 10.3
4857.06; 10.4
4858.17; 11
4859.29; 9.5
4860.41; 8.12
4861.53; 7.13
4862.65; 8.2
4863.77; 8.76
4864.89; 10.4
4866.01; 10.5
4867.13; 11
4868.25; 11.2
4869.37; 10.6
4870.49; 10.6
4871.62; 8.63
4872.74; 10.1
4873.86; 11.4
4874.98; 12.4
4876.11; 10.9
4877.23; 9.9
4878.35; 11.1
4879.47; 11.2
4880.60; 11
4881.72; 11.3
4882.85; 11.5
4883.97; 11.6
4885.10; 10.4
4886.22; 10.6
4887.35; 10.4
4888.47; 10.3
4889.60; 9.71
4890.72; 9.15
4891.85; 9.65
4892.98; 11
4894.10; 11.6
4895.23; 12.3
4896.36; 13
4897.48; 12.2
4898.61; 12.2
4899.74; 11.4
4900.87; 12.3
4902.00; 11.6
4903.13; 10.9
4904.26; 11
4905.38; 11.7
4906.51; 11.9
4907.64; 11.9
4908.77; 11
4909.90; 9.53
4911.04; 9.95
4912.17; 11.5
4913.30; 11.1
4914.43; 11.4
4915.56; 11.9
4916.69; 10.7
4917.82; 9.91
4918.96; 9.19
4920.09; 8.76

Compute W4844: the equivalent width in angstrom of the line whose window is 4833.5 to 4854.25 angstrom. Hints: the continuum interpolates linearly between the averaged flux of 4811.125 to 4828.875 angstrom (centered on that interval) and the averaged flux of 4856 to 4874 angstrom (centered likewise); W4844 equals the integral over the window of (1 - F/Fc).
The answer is -1.5 angstrom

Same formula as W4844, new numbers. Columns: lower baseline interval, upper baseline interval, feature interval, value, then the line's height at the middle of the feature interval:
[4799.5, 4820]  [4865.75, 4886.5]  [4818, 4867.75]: 1.7 angstrom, 11.3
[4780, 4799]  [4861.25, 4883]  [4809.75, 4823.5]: -0.7 angstrom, 11.2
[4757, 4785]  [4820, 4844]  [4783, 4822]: -0.6 angstrom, 11.5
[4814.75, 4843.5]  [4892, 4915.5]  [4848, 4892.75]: 4.2 angstrom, 11.5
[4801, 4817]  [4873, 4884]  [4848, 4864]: 1.8 angstrom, 11.4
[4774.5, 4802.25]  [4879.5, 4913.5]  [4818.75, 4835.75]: 0.2 angstrom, 11.5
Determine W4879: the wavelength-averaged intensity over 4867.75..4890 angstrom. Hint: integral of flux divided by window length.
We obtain 10.7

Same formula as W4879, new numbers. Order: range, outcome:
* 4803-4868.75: 11.1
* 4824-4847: 11.5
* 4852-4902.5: 10.7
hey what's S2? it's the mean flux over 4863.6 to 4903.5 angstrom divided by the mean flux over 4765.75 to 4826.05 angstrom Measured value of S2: 0.94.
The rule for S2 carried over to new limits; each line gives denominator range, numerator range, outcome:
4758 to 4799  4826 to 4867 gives 0.94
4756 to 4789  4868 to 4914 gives 0.96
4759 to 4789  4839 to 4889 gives 0.93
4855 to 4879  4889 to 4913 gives 1.11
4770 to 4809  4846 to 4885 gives 0.90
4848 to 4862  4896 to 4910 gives 1.13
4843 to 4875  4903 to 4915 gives 1.06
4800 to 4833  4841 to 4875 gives 0.90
